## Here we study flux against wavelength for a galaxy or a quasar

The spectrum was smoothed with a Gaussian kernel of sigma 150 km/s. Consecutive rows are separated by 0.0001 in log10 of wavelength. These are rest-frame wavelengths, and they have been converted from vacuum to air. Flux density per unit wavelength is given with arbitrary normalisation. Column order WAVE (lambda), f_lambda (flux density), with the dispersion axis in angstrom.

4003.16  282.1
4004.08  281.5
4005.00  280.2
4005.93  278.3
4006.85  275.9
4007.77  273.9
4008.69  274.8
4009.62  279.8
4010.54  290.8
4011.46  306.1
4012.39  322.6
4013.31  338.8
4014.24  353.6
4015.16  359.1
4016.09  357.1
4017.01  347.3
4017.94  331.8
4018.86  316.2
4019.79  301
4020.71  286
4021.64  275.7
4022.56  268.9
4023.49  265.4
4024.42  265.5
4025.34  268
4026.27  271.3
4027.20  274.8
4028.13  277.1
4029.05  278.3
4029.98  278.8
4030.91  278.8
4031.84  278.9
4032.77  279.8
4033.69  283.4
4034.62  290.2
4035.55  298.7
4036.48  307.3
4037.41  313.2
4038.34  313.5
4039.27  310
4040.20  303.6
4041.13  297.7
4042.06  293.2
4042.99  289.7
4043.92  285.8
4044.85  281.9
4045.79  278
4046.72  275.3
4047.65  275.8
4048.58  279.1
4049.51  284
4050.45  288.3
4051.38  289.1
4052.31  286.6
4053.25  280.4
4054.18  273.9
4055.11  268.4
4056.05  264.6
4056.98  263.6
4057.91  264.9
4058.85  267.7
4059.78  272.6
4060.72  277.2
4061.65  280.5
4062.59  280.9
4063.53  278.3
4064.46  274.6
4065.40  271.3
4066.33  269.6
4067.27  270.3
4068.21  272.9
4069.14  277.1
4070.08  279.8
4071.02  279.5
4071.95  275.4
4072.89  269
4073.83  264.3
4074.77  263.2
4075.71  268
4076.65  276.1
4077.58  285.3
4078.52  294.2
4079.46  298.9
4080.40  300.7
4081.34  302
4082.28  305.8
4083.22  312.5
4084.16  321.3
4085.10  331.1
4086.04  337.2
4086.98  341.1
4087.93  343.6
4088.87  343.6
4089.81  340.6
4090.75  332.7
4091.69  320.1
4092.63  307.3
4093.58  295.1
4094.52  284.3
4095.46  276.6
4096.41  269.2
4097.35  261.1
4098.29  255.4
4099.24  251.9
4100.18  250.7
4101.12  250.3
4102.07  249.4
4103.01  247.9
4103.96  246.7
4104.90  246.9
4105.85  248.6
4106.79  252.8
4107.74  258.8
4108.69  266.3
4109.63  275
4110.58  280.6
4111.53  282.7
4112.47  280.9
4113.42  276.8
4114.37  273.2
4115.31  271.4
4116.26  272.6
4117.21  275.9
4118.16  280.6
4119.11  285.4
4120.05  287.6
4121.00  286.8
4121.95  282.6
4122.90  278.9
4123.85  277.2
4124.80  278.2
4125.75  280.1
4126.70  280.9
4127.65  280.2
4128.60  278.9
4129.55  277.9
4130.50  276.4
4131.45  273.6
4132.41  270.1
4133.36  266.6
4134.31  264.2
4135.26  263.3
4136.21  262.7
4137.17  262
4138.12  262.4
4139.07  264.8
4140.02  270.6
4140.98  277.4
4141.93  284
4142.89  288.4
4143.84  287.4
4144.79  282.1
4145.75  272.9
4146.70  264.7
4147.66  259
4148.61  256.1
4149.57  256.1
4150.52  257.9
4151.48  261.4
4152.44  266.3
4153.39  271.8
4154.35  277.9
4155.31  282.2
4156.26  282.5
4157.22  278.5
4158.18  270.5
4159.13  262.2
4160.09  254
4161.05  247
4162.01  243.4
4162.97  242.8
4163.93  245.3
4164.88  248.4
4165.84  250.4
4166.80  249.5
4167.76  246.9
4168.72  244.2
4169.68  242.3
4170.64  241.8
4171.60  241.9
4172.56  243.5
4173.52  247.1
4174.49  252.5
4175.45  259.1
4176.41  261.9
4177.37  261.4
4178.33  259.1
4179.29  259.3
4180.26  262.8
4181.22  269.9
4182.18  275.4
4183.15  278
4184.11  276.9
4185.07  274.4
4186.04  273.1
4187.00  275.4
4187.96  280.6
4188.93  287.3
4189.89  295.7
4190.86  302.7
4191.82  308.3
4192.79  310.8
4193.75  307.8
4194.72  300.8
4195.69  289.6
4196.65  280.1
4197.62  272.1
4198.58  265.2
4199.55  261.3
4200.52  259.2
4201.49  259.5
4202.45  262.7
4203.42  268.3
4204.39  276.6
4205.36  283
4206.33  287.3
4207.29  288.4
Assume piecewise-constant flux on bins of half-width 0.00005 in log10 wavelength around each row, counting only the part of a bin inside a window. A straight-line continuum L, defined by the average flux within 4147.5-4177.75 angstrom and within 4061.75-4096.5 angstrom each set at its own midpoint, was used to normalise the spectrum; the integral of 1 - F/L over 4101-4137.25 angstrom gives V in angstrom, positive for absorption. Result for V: 0.7 angstrom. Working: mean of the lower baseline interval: 295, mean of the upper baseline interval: 256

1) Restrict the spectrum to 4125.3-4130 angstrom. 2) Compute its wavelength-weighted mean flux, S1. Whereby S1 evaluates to 280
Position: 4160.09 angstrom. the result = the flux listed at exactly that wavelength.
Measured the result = 254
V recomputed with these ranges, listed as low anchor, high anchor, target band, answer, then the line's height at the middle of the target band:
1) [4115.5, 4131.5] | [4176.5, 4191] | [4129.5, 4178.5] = 2.6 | 277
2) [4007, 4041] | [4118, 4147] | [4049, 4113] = 0.9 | 286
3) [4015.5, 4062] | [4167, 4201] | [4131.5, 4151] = 0.5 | 275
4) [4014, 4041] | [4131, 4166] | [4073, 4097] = -1.8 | 282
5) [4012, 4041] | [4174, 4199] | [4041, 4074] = 2.1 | 296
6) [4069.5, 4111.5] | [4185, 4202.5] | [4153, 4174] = 2.1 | 284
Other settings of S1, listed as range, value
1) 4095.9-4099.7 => 259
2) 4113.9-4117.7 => 273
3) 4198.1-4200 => 263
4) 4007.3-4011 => 280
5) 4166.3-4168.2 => 248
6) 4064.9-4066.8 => 271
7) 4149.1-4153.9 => 263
